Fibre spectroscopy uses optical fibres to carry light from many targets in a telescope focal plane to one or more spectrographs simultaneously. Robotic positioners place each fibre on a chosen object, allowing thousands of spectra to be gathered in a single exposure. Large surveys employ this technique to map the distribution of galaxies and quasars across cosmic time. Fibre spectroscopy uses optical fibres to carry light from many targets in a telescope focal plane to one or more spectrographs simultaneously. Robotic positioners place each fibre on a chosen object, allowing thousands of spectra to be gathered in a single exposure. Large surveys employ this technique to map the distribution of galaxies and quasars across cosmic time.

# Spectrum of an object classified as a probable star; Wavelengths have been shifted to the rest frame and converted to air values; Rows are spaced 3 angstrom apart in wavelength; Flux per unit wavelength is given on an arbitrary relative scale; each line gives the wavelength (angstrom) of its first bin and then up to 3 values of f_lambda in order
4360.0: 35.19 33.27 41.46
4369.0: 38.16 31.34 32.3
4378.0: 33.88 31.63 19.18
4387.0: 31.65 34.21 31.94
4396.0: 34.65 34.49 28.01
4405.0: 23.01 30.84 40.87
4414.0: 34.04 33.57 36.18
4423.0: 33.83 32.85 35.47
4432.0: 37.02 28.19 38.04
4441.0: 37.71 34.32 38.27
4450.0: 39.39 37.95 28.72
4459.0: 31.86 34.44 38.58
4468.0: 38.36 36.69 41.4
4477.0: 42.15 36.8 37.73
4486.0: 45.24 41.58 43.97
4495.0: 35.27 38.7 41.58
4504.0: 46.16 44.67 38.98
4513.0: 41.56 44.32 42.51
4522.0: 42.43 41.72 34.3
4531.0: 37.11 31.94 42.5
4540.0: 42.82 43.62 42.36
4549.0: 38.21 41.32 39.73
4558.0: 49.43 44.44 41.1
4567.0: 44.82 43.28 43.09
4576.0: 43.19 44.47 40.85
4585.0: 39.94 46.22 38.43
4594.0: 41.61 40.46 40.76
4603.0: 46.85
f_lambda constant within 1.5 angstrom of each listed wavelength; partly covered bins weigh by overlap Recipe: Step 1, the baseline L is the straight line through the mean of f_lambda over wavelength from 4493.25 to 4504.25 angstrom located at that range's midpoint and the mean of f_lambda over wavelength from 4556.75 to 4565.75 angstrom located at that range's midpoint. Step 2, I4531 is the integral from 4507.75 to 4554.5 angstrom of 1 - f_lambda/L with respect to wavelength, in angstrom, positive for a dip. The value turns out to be 2.2 angstrom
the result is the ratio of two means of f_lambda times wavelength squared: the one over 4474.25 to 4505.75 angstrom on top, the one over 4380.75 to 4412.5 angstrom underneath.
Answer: 1.4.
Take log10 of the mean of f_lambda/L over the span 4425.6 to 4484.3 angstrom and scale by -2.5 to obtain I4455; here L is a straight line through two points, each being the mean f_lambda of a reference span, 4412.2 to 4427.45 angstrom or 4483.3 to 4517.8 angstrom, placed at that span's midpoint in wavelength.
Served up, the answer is 0.035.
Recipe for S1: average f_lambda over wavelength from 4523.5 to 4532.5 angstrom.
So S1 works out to 37.7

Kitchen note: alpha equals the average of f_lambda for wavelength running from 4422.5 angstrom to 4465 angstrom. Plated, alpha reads 35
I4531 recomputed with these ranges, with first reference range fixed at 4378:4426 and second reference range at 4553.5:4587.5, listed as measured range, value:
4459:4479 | -0.9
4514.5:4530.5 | -0.3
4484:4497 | -1.2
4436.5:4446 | -0.6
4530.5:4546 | 0.4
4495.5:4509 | -1.2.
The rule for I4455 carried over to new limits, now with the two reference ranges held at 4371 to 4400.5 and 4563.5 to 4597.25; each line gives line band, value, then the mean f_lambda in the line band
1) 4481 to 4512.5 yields -0.099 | 41.3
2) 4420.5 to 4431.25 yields -0.022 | 34.5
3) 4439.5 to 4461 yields -0.010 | 35.4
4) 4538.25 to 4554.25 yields -0.029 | 41.6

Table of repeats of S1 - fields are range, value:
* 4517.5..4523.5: 42.5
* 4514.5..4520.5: 43.4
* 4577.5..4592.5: 42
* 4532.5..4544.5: 40.2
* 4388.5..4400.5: 33.8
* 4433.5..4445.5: 34.6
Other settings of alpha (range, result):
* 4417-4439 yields 34.4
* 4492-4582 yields 41.6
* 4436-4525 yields 39.3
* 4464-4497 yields 39.8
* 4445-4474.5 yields 36.4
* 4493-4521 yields 41.6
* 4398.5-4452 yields 34.3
